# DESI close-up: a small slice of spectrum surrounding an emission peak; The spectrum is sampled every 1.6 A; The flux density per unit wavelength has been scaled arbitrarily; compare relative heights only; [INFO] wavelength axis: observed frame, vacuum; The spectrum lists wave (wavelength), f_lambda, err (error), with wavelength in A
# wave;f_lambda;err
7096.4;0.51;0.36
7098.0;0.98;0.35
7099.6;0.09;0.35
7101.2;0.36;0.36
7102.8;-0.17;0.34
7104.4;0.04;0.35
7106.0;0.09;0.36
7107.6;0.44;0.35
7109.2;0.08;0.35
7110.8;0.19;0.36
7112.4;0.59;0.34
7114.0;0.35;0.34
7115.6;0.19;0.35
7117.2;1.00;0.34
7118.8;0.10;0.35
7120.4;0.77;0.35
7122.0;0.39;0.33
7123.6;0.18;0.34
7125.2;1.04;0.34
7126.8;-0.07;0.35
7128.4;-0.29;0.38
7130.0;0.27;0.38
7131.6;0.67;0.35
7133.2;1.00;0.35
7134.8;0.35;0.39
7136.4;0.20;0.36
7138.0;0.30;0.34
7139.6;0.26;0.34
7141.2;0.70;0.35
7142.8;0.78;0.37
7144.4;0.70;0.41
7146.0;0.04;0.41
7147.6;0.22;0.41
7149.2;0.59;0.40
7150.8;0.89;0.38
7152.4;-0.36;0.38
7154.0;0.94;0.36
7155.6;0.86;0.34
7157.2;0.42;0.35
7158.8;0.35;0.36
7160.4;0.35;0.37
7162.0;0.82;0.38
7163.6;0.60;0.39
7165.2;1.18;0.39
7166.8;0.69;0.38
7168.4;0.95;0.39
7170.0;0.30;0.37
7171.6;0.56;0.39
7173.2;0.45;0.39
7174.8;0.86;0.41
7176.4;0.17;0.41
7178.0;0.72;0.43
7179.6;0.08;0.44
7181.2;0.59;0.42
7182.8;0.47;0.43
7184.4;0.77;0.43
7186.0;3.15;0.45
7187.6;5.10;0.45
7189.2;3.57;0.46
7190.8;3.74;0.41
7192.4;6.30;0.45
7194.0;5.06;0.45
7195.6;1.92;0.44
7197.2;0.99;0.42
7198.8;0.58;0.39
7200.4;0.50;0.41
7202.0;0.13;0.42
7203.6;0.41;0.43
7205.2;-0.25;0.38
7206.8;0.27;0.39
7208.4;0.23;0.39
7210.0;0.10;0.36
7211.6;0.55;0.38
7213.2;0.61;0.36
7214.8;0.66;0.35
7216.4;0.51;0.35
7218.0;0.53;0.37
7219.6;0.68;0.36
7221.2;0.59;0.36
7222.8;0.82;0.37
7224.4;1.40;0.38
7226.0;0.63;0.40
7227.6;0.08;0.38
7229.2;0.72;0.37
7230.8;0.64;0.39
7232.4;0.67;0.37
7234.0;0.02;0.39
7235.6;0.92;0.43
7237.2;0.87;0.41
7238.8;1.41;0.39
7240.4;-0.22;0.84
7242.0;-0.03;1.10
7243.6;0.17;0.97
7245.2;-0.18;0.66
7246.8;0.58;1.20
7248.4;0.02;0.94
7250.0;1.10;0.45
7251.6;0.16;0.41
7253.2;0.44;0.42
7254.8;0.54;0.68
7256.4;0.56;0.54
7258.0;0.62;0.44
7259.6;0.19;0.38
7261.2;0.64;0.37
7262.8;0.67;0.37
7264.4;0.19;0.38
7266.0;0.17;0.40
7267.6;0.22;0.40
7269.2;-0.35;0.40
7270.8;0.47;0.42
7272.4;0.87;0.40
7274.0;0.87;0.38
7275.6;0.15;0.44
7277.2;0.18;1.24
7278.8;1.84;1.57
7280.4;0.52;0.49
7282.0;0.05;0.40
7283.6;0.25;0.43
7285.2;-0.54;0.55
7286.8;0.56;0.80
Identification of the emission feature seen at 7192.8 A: [O II]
